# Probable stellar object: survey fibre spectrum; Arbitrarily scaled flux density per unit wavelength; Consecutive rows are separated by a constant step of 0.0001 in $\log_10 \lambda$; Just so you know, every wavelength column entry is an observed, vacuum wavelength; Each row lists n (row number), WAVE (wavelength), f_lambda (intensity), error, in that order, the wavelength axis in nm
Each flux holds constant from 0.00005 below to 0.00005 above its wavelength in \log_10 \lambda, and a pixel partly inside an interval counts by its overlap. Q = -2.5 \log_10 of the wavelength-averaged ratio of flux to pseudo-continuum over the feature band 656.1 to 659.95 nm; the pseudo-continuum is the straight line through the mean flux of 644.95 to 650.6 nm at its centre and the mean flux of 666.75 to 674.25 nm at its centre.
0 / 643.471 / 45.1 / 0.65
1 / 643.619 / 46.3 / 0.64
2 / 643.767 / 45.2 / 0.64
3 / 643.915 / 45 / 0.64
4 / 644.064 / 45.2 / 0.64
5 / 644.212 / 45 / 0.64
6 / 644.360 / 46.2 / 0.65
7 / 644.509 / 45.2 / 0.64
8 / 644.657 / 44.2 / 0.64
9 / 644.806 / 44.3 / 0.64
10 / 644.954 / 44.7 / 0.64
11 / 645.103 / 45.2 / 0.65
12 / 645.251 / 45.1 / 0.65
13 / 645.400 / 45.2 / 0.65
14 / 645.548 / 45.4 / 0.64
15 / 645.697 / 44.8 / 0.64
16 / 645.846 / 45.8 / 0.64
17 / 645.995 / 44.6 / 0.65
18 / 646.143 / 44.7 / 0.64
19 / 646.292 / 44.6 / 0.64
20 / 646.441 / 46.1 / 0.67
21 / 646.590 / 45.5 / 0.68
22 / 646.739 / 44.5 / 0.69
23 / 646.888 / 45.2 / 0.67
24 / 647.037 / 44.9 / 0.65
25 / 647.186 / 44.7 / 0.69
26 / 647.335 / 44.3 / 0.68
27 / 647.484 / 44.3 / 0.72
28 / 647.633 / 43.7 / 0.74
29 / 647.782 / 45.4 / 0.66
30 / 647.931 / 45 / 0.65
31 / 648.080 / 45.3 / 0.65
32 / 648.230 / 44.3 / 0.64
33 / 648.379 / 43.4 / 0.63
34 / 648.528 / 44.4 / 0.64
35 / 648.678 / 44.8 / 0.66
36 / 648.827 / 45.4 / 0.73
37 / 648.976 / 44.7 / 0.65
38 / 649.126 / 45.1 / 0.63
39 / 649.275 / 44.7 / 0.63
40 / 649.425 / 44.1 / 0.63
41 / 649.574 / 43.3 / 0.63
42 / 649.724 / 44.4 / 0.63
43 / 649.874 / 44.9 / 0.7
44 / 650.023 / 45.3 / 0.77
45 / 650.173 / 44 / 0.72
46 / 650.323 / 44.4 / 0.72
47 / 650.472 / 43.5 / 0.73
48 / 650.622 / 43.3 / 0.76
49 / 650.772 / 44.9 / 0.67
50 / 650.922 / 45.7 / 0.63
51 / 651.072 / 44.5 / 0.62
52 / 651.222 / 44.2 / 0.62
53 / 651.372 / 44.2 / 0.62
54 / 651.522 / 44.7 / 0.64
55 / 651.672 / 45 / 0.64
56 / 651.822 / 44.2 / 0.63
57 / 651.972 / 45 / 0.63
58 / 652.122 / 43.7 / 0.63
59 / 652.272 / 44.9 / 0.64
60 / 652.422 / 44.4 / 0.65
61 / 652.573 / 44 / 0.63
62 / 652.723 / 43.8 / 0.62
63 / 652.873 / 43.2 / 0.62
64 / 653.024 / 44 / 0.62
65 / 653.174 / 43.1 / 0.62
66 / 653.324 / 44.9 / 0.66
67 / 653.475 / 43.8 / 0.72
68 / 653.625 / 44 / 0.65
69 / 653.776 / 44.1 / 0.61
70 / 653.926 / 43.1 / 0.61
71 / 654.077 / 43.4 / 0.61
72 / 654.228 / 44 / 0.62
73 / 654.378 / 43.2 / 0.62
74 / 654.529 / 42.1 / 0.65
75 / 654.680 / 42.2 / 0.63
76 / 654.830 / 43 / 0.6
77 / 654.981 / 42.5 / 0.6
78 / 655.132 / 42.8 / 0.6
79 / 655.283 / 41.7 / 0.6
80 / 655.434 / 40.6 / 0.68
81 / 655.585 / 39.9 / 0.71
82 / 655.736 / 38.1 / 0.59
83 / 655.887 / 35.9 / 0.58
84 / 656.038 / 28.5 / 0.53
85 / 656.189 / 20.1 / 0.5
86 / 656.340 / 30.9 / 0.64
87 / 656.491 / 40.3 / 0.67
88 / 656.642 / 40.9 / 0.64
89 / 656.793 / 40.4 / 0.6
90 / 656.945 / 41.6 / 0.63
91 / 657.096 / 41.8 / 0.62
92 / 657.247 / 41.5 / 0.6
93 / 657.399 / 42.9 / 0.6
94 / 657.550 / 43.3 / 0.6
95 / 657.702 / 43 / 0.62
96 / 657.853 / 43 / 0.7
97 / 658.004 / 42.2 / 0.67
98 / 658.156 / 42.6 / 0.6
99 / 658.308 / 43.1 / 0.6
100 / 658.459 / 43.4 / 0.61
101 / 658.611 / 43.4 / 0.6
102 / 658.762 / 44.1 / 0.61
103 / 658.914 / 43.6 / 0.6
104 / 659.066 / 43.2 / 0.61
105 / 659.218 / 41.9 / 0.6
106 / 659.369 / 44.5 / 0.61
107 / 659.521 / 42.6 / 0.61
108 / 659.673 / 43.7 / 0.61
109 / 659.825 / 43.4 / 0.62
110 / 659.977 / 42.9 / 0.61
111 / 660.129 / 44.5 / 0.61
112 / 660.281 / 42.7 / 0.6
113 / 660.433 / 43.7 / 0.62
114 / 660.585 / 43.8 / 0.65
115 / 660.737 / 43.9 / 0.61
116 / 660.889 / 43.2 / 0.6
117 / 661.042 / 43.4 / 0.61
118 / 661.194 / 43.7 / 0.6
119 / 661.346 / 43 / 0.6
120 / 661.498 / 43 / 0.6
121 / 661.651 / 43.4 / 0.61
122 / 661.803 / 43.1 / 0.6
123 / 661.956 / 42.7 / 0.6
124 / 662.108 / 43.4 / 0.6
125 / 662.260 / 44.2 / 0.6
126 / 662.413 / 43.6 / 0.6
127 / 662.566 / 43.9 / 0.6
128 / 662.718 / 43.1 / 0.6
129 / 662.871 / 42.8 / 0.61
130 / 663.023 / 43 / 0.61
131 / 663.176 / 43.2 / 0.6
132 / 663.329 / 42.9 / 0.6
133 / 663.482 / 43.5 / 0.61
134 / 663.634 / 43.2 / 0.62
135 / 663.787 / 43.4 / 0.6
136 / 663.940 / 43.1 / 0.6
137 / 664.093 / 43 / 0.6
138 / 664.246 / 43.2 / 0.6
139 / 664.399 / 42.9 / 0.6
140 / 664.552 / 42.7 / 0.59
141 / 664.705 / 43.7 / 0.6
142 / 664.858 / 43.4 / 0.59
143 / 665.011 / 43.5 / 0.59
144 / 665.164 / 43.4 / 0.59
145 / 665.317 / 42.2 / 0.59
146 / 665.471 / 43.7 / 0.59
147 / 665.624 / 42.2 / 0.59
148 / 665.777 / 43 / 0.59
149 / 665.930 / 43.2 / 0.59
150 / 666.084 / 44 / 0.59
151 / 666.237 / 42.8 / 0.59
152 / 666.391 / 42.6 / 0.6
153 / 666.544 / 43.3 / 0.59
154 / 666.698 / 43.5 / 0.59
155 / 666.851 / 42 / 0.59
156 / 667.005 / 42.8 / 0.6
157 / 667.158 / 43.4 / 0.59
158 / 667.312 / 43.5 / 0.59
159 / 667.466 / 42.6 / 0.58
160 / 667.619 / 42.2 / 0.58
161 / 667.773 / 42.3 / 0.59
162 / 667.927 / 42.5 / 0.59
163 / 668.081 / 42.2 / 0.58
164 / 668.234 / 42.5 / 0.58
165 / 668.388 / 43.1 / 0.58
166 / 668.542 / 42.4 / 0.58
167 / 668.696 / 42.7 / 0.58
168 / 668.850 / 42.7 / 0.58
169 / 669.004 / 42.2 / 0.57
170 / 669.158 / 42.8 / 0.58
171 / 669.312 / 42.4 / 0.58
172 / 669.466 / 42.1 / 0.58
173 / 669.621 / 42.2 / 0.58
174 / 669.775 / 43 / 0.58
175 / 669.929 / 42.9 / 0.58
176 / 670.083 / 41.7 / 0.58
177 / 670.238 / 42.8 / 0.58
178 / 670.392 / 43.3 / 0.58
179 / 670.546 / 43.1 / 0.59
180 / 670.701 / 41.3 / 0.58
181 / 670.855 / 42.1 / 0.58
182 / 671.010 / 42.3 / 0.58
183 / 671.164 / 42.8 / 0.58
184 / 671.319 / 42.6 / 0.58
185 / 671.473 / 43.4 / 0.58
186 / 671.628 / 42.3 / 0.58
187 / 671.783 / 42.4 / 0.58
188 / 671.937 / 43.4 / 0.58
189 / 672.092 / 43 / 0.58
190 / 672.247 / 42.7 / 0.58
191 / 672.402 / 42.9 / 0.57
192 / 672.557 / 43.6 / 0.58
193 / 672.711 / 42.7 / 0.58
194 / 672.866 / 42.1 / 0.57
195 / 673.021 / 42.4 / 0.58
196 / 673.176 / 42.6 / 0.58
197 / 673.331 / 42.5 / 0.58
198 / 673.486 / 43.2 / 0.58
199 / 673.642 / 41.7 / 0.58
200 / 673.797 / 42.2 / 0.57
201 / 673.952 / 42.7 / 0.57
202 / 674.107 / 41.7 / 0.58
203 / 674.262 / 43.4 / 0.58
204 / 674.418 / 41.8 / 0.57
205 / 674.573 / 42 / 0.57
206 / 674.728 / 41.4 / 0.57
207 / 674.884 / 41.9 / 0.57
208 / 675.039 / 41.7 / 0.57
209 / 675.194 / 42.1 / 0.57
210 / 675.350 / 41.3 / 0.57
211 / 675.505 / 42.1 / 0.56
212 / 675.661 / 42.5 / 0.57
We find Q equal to 0.06 mag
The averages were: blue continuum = 44.7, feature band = 41.2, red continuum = 42.6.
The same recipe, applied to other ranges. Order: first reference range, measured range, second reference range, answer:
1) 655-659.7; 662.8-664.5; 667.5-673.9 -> -0.042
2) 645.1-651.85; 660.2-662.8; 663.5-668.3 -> 0.000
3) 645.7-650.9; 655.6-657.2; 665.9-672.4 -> 0.211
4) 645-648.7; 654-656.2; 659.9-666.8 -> 0.112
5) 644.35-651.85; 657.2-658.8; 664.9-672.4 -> 0.020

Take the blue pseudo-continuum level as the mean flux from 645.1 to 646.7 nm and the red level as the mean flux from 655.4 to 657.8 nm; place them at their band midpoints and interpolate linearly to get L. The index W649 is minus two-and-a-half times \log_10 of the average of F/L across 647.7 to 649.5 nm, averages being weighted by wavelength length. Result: -0.03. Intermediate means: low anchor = 45.2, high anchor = 38.1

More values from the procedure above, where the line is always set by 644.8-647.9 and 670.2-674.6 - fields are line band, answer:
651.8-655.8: 0.03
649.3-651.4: 0.01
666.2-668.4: 0.01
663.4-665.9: 0.00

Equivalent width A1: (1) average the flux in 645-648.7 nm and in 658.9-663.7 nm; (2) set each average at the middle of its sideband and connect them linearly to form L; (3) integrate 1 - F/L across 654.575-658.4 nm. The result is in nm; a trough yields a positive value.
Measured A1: 0.356 nm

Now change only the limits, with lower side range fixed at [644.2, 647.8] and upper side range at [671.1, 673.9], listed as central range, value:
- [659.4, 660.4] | 0.01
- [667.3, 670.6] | 0.03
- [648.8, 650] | 0.00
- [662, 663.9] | 0.01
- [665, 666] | 0.01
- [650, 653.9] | 0.02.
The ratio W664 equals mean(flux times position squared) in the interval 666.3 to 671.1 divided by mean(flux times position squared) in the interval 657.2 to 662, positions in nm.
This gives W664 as 1.01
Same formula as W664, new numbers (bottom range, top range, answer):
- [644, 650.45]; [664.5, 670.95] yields 1.02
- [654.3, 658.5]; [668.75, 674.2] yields 1.11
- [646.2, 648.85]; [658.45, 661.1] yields 1.01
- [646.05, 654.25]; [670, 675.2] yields 1.02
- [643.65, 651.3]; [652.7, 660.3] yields 0.96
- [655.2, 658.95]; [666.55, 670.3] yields 1.11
